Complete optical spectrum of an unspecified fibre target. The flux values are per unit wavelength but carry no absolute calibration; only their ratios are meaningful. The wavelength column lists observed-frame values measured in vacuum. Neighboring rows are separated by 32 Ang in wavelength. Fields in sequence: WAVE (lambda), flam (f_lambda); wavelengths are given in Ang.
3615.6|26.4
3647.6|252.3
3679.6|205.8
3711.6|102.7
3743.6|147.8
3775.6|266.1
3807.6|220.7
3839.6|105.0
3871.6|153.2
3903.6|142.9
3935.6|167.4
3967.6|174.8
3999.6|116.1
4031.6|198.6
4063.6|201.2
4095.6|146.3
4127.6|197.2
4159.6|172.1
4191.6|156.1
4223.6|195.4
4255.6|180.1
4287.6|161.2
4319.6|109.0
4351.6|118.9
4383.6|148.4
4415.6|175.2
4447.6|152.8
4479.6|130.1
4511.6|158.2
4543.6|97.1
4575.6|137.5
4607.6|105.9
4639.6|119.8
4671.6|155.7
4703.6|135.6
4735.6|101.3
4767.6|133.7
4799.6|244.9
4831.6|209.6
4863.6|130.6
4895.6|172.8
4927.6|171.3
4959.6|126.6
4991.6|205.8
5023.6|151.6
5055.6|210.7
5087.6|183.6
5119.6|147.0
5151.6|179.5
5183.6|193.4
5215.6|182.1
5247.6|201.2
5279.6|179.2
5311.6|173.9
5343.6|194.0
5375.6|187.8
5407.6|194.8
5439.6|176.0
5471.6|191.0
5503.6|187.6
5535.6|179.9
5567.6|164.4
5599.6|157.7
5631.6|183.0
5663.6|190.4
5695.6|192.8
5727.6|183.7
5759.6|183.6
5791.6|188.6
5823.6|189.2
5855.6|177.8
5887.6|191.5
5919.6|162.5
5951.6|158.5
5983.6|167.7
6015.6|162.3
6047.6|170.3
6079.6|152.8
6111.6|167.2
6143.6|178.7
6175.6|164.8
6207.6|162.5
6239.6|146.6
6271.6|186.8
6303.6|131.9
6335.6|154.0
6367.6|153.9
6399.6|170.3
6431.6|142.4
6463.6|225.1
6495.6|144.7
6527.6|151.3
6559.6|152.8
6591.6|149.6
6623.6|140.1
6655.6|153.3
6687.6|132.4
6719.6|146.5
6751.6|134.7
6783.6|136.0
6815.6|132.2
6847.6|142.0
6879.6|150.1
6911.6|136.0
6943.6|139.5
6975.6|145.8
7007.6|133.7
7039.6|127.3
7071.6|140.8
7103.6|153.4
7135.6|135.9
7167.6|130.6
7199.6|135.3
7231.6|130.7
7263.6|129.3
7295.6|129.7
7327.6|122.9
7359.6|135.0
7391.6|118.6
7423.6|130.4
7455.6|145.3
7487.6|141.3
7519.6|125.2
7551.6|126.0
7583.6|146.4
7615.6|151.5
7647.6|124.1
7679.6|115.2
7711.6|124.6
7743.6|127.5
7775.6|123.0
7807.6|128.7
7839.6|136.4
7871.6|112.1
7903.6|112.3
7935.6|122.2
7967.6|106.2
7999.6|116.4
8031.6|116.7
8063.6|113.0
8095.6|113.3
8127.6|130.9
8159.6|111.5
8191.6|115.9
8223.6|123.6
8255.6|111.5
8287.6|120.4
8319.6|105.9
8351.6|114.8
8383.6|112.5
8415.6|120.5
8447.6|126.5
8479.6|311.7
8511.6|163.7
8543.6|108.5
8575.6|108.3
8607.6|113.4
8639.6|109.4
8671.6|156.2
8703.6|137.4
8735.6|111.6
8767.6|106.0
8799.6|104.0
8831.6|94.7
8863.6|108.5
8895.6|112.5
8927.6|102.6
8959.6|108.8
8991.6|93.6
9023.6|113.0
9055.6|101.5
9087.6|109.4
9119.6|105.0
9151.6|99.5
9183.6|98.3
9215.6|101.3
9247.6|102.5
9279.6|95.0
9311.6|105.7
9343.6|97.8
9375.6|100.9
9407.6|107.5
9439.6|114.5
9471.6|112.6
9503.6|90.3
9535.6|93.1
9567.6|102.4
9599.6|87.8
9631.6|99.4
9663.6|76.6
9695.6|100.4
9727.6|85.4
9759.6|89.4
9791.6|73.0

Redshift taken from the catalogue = 0.29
